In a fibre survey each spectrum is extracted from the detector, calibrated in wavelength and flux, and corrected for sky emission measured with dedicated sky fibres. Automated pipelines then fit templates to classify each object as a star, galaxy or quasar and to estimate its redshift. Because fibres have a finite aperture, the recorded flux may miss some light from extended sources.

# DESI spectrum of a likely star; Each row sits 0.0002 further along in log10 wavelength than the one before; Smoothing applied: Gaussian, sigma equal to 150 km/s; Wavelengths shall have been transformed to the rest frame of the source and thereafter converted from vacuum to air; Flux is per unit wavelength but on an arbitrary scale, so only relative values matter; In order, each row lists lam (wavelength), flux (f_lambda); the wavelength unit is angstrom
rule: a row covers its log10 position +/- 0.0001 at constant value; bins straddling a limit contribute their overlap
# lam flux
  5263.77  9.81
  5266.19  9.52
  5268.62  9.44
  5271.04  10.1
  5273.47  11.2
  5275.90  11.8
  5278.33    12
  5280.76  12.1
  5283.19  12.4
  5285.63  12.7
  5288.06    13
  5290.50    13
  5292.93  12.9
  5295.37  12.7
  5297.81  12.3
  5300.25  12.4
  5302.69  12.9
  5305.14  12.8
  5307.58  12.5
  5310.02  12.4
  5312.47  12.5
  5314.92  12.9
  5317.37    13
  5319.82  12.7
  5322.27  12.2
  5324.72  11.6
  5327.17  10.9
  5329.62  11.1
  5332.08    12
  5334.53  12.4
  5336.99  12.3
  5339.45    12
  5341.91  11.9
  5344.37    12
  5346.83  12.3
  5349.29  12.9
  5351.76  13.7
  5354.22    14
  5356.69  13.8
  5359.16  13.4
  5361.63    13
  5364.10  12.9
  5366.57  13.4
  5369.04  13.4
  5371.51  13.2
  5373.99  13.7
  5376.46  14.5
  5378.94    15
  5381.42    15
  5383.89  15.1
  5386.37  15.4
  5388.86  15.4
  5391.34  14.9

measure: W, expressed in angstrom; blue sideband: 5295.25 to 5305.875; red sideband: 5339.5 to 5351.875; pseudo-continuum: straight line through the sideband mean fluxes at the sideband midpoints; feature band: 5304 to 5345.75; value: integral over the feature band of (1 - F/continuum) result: 1.02 angstrom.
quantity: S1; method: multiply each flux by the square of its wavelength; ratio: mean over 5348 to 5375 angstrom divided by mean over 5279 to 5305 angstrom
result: 1.1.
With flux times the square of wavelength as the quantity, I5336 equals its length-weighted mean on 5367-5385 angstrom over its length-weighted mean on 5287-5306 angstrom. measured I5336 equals 1.15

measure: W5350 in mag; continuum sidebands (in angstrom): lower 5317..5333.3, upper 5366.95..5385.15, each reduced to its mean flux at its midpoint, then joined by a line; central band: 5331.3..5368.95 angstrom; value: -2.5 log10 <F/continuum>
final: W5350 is 0.02 mag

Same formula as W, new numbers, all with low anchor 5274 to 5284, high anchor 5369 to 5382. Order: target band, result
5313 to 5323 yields 0.1 angstrom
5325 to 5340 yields 1.6 angstrom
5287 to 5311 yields -0.5 angstrom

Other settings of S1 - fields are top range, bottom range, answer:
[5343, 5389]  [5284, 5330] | 1.13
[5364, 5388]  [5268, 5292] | 1.25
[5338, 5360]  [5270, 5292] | 1.09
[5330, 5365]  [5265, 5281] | 1.21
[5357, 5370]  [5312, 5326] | 1.08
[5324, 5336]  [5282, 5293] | 0.92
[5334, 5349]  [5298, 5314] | 0.98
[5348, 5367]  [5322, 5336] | 1.16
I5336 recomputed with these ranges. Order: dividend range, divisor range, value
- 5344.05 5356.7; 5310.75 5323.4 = 1.05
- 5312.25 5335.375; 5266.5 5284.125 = 1.10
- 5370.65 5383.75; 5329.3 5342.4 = 1.22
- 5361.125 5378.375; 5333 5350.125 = 1.12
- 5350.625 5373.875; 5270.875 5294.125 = 1.13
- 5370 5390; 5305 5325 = 1.20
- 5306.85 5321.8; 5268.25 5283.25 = 1.13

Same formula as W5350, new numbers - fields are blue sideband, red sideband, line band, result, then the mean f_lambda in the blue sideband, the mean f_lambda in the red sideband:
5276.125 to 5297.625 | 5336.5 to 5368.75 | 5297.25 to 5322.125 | 0.004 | 12.6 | 12.9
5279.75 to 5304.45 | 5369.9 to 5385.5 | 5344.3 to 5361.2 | 0.054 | 12.6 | 14.4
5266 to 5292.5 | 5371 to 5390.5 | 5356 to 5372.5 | 0.074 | 11.7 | 14.7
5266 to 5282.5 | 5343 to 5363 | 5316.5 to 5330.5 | 0.037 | 11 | 13.1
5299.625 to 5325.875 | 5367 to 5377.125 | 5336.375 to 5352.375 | 0.062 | 12.5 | 13.6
